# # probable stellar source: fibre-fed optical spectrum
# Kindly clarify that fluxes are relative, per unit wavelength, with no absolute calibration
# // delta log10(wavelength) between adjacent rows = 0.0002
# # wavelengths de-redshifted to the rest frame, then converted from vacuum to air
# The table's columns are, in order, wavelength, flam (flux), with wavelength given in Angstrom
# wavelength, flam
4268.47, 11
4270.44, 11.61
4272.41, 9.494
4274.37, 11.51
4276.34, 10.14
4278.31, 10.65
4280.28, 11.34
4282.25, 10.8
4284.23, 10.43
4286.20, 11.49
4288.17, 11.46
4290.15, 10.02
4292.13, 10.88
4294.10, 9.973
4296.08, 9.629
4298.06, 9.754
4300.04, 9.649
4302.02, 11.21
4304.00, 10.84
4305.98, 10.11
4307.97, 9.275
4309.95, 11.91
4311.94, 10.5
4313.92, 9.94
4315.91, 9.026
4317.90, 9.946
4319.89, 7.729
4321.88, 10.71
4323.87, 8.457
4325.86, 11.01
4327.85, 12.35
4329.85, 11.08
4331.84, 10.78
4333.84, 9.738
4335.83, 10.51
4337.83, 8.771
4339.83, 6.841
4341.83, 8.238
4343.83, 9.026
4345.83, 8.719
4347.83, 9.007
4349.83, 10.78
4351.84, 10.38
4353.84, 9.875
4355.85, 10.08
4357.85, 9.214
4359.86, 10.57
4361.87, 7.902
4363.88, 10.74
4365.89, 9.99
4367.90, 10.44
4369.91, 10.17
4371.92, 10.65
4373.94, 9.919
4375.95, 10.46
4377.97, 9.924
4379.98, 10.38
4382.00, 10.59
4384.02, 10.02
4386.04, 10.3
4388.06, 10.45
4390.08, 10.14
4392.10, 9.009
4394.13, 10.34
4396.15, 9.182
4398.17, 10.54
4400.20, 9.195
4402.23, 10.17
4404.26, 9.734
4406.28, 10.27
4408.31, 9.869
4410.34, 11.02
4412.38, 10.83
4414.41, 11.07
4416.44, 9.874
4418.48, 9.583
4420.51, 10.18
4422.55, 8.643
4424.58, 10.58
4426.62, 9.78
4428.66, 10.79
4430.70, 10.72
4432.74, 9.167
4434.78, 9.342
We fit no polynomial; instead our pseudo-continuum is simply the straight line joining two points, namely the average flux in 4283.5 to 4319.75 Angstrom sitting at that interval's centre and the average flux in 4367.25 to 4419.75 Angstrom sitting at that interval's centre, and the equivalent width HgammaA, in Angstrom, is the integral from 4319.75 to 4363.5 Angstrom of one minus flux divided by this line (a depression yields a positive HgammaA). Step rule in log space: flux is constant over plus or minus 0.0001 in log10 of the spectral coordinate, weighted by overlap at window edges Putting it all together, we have 2.3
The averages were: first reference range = 10.3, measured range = 9.68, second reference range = 10.2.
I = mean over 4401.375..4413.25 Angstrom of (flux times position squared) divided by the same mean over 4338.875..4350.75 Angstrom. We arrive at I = 1.21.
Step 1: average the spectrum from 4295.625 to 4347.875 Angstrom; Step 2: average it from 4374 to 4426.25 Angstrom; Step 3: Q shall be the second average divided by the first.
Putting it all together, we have 1.03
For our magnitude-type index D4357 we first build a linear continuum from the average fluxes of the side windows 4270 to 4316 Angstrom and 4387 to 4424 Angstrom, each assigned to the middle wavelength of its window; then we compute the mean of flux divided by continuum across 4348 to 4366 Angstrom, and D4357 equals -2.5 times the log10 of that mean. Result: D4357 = 0.03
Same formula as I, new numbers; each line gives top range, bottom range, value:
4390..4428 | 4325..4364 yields 1.06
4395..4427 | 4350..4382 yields 1.02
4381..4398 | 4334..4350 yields 1.15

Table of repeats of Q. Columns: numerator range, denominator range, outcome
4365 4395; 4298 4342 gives 1.02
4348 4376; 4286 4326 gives 0.99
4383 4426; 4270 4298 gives 0.95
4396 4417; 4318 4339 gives 1.01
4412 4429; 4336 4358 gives 1.09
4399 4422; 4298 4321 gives 1.01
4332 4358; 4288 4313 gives 0.90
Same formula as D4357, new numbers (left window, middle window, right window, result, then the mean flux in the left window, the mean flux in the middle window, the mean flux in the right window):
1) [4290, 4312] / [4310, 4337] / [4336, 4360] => -0.04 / 10.3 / 10.2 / 9.29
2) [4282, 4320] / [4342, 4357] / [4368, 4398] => 0.06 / 10.3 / 9.61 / 10.1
